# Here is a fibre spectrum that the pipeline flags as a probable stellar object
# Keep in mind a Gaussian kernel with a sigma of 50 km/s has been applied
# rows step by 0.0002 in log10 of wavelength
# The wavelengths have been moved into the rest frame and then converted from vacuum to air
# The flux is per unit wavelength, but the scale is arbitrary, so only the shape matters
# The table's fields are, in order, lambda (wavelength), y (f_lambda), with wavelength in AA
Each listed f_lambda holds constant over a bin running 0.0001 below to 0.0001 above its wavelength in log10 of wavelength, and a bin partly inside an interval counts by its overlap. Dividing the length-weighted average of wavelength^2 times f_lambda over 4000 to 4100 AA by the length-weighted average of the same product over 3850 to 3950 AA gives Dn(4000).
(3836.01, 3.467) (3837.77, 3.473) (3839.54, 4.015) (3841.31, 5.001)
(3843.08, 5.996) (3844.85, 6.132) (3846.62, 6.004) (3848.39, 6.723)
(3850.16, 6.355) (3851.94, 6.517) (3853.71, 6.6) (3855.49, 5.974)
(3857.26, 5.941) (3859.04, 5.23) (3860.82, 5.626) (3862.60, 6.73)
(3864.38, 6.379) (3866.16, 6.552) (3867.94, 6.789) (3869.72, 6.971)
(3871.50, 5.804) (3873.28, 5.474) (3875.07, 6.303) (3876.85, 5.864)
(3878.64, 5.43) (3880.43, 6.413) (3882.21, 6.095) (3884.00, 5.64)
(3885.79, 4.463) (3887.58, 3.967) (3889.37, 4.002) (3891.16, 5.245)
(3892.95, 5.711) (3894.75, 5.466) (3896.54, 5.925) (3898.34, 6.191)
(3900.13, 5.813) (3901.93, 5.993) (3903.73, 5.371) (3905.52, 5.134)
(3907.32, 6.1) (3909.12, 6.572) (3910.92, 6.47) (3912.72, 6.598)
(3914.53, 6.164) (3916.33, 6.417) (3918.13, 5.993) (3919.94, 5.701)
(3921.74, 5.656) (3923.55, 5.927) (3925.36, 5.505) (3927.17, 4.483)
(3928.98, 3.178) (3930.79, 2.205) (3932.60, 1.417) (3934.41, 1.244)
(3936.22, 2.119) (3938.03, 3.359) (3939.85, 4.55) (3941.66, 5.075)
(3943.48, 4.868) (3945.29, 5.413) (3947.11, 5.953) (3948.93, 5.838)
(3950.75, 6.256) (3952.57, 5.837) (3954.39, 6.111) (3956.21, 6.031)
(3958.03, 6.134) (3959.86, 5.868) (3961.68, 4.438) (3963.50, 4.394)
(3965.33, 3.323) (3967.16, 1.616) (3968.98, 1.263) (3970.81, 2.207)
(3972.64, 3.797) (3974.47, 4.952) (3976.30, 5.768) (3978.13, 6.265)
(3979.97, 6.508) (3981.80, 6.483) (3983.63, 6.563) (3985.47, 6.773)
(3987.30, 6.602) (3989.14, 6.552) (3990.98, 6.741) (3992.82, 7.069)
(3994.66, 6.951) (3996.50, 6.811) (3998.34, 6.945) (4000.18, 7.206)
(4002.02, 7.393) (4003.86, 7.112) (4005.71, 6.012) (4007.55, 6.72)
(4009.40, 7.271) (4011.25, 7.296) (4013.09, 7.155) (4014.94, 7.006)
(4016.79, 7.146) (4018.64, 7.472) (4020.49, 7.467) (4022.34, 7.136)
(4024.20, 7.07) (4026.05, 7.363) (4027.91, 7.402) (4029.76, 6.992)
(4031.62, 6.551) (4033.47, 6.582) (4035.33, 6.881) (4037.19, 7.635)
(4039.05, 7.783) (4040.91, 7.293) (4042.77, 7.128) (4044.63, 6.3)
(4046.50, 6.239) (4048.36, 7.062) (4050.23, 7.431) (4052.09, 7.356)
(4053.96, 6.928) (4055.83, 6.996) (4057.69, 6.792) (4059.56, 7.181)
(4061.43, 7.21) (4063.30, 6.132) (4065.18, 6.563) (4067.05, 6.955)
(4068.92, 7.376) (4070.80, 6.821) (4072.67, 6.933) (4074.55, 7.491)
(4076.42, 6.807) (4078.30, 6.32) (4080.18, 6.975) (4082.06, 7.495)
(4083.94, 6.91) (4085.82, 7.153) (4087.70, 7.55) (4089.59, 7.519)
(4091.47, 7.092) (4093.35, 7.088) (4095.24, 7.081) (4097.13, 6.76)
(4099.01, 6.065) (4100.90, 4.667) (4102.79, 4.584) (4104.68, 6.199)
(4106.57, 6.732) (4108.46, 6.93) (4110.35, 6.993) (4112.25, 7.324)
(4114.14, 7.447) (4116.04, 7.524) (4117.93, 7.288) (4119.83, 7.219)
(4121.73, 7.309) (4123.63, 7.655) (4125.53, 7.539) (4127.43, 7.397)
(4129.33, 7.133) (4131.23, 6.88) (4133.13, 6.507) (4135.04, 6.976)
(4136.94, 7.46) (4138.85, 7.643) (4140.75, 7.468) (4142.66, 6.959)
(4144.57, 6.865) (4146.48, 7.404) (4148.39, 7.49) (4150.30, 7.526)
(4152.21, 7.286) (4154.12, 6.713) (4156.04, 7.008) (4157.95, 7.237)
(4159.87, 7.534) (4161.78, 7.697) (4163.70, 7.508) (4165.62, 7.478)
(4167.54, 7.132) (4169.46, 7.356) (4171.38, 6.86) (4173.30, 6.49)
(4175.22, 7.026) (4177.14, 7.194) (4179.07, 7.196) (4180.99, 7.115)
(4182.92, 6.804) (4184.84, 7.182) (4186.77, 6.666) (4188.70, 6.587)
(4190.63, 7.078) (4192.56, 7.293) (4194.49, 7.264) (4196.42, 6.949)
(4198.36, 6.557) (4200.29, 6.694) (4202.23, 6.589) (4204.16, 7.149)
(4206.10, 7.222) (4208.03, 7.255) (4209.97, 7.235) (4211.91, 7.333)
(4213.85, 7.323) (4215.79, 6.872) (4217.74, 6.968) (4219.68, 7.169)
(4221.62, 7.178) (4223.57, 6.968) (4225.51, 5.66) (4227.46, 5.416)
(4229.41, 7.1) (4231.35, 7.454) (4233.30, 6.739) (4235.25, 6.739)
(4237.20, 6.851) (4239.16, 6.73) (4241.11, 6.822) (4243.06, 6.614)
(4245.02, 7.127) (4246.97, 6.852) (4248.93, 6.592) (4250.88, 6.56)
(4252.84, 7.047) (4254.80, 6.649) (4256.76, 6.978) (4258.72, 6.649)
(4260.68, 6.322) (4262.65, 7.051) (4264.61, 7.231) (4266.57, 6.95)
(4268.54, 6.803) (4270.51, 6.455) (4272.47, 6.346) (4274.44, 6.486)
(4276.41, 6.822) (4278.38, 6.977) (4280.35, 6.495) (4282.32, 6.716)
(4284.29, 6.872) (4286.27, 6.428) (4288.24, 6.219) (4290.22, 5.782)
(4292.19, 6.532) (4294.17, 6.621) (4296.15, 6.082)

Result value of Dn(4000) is 1.41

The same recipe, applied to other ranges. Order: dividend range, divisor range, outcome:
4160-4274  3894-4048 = 1.33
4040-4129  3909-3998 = 1.44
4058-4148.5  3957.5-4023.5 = 1.22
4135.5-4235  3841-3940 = 1.50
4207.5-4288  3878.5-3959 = 1.54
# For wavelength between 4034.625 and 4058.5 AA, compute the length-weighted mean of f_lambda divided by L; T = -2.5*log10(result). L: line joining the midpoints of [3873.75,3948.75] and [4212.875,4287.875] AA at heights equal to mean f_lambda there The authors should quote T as -0.22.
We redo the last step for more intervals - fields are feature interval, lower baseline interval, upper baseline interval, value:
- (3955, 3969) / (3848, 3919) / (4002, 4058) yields 0.44 mag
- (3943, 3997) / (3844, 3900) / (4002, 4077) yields 0.20 mag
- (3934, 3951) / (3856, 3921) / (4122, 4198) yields 0.33 mag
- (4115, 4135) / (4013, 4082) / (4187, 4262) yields -0.04 mag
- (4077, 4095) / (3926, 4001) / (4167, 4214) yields -0.17 mag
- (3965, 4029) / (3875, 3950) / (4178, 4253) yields -0.11 mag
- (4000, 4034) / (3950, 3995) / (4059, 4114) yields -0.19 mag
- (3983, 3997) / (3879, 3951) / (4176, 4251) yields -0.21 mag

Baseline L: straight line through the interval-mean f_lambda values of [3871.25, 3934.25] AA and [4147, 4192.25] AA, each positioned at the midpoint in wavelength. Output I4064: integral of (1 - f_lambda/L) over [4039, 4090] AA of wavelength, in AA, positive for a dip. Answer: -4.6 AA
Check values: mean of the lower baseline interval 5.34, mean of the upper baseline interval 7.14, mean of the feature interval 7.01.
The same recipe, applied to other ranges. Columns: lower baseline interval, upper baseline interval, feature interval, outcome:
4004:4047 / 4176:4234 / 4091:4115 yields 1.65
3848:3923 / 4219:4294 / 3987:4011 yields -2.92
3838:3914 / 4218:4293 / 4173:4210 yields -2.42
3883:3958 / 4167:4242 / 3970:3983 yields 0.70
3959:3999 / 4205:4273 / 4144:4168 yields -3.56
